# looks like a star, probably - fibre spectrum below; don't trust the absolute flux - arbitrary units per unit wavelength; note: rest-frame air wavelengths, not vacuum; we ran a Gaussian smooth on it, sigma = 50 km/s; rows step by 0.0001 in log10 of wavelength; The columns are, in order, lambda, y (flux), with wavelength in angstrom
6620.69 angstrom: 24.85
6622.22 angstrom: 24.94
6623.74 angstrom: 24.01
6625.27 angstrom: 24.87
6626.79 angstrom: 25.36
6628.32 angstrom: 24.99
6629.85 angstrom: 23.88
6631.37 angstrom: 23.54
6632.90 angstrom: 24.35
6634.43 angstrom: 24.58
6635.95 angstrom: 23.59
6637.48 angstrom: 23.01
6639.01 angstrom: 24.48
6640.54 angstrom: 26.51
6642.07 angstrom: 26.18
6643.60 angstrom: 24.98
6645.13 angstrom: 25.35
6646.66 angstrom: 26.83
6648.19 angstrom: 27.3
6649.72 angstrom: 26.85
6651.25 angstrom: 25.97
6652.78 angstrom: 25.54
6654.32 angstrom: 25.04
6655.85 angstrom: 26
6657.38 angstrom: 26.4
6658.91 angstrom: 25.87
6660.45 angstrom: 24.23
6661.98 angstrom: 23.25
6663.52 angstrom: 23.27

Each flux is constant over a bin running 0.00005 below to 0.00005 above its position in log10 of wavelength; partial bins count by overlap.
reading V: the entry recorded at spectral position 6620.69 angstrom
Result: 24.85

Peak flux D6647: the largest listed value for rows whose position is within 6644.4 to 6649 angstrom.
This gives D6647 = 27.3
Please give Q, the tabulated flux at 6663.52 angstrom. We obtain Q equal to 23.27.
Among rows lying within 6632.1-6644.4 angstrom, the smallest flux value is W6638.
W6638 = 23.01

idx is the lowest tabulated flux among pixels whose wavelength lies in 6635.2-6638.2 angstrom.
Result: 23.01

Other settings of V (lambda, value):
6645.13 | 25.35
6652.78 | 25.54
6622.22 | 24.94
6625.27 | 24.87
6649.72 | 26.85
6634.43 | 24.58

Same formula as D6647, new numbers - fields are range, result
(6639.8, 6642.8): 26.51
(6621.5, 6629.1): 25.36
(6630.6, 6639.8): 24.58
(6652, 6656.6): 26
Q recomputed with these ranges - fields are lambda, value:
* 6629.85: 23.88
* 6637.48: 23.01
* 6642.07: 26.18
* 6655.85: 26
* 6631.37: 23.54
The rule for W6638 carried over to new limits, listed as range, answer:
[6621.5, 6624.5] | 24.01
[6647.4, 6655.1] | 25.04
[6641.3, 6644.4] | 24.98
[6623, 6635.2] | 23.54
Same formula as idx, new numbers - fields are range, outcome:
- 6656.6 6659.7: 25.87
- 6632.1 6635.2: 24.35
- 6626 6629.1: 24.99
